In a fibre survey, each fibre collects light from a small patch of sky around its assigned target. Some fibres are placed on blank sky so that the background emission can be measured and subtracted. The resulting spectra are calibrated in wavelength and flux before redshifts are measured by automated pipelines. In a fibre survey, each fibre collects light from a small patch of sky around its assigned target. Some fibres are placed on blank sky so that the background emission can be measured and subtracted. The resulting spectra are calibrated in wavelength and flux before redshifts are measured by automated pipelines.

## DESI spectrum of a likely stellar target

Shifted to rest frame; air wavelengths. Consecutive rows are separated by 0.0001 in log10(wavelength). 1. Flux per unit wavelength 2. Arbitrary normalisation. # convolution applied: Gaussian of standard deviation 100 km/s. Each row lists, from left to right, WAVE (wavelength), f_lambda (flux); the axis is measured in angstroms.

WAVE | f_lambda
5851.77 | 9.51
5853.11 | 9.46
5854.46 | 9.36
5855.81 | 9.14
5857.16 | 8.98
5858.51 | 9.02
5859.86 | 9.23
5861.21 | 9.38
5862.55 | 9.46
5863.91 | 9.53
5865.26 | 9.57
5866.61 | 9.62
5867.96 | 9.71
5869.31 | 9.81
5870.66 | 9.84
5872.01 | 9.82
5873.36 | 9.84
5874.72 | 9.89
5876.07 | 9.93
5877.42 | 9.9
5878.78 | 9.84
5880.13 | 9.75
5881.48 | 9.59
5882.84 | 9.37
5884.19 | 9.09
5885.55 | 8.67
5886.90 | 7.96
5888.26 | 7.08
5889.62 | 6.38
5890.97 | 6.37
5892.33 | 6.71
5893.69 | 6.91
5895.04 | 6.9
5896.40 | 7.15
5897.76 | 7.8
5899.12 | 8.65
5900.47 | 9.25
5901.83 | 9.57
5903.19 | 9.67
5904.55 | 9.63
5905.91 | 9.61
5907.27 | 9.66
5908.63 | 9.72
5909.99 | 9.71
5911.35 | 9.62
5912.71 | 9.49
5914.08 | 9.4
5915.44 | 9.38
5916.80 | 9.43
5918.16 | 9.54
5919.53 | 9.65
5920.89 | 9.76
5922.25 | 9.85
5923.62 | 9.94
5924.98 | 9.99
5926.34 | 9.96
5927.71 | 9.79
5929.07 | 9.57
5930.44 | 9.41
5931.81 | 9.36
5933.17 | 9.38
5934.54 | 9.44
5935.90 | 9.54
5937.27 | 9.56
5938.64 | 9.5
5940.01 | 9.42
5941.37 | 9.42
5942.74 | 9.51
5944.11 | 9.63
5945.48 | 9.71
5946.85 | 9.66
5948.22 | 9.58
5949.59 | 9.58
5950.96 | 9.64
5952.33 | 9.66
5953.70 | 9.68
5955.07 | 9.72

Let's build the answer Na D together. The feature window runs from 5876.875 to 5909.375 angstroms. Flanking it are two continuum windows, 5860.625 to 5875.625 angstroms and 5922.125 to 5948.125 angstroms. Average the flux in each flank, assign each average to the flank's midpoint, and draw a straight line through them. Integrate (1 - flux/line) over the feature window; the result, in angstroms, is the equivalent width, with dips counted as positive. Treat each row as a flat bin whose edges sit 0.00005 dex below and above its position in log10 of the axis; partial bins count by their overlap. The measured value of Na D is 3.7 angstroms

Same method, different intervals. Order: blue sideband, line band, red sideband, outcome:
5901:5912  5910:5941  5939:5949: 0.0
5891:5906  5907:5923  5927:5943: -1.5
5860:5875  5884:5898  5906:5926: 3.4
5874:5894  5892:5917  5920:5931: 0.8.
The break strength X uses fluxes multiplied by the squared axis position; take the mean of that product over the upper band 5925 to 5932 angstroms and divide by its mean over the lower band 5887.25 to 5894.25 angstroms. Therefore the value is 1.45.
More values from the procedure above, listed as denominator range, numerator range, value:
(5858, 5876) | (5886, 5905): 0.82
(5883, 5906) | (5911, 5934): 1.20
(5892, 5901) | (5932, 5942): 1.26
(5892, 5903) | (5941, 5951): 1.22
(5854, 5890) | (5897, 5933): 1.04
